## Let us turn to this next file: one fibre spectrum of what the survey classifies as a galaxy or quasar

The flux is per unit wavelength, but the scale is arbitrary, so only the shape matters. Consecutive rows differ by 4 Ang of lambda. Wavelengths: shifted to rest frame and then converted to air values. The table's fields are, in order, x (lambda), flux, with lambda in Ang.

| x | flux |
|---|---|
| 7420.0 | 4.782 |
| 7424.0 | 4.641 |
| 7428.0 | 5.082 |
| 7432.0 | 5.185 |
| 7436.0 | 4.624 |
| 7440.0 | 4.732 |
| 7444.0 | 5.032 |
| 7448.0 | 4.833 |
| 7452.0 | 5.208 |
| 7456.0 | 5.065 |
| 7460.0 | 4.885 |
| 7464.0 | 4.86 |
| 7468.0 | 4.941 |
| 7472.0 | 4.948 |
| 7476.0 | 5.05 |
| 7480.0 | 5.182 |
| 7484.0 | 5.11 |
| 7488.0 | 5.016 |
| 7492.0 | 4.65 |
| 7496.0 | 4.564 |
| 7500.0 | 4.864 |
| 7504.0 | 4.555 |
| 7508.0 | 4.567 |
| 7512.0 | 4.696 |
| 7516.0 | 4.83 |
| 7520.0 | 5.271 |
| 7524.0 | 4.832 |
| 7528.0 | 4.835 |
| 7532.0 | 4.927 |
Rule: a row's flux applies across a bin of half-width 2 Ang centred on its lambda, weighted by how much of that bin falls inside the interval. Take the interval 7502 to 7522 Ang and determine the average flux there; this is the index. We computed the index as 4.78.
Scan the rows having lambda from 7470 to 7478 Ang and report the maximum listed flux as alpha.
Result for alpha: 5.05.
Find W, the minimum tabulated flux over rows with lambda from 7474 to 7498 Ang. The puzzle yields 4.564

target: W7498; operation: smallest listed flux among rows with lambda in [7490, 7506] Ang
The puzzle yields 4.555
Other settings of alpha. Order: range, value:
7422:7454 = 5.208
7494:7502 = 4.864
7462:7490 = 5.182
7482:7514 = 5.11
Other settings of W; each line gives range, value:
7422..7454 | 4.624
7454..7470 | 4.86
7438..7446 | 4.732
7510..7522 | 4.696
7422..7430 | 4.641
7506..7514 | 4.567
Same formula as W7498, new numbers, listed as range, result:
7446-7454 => 4.833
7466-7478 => 4.941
